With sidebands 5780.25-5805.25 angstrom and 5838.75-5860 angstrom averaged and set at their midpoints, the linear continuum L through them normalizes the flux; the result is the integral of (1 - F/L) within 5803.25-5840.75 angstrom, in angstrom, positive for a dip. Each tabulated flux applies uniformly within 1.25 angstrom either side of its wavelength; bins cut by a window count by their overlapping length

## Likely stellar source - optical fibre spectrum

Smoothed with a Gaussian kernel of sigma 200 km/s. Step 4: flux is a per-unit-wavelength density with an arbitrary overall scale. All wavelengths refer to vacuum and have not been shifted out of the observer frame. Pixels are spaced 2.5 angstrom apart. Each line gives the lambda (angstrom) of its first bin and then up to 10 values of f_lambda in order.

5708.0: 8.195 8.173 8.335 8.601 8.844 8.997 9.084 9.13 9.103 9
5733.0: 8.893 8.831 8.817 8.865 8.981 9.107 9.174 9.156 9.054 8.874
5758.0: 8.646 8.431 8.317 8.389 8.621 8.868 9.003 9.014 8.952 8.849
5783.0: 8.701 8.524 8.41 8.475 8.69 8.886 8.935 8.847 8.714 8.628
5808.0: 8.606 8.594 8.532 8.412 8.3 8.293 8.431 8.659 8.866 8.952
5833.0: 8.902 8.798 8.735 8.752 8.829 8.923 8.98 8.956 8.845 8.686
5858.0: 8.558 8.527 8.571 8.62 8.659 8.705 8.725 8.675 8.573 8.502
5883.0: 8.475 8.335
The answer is 0.5 angstrom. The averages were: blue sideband 8.69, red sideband 8.8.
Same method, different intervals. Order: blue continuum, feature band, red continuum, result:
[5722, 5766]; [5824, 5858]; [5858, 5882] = -0.58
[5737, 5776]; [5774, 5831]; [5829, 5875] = 0.87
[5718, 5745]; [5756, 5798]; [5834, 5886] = 0.88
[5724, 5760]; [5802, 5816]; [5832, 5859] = 0.44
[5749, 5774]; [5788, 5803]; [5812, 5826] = -0.32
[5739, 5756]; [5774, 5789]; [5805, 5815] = 0.06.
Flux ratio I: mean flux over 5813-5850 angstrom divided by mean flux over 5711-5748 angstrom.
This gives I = 1.0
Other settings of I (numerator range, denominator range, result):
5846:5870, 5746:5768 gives 1.00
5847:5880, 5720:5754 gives 0.96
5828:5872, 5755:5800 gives 1.01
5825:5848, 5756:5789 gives 1.02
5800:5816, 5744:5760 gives 0.96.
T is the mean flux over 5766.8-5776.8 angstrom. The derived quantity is 8.88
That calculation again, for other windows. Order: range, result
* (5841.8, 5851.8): 8.92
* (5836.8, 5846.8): 8.81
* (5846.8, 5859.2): 8.81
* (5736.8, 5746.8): 8.94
